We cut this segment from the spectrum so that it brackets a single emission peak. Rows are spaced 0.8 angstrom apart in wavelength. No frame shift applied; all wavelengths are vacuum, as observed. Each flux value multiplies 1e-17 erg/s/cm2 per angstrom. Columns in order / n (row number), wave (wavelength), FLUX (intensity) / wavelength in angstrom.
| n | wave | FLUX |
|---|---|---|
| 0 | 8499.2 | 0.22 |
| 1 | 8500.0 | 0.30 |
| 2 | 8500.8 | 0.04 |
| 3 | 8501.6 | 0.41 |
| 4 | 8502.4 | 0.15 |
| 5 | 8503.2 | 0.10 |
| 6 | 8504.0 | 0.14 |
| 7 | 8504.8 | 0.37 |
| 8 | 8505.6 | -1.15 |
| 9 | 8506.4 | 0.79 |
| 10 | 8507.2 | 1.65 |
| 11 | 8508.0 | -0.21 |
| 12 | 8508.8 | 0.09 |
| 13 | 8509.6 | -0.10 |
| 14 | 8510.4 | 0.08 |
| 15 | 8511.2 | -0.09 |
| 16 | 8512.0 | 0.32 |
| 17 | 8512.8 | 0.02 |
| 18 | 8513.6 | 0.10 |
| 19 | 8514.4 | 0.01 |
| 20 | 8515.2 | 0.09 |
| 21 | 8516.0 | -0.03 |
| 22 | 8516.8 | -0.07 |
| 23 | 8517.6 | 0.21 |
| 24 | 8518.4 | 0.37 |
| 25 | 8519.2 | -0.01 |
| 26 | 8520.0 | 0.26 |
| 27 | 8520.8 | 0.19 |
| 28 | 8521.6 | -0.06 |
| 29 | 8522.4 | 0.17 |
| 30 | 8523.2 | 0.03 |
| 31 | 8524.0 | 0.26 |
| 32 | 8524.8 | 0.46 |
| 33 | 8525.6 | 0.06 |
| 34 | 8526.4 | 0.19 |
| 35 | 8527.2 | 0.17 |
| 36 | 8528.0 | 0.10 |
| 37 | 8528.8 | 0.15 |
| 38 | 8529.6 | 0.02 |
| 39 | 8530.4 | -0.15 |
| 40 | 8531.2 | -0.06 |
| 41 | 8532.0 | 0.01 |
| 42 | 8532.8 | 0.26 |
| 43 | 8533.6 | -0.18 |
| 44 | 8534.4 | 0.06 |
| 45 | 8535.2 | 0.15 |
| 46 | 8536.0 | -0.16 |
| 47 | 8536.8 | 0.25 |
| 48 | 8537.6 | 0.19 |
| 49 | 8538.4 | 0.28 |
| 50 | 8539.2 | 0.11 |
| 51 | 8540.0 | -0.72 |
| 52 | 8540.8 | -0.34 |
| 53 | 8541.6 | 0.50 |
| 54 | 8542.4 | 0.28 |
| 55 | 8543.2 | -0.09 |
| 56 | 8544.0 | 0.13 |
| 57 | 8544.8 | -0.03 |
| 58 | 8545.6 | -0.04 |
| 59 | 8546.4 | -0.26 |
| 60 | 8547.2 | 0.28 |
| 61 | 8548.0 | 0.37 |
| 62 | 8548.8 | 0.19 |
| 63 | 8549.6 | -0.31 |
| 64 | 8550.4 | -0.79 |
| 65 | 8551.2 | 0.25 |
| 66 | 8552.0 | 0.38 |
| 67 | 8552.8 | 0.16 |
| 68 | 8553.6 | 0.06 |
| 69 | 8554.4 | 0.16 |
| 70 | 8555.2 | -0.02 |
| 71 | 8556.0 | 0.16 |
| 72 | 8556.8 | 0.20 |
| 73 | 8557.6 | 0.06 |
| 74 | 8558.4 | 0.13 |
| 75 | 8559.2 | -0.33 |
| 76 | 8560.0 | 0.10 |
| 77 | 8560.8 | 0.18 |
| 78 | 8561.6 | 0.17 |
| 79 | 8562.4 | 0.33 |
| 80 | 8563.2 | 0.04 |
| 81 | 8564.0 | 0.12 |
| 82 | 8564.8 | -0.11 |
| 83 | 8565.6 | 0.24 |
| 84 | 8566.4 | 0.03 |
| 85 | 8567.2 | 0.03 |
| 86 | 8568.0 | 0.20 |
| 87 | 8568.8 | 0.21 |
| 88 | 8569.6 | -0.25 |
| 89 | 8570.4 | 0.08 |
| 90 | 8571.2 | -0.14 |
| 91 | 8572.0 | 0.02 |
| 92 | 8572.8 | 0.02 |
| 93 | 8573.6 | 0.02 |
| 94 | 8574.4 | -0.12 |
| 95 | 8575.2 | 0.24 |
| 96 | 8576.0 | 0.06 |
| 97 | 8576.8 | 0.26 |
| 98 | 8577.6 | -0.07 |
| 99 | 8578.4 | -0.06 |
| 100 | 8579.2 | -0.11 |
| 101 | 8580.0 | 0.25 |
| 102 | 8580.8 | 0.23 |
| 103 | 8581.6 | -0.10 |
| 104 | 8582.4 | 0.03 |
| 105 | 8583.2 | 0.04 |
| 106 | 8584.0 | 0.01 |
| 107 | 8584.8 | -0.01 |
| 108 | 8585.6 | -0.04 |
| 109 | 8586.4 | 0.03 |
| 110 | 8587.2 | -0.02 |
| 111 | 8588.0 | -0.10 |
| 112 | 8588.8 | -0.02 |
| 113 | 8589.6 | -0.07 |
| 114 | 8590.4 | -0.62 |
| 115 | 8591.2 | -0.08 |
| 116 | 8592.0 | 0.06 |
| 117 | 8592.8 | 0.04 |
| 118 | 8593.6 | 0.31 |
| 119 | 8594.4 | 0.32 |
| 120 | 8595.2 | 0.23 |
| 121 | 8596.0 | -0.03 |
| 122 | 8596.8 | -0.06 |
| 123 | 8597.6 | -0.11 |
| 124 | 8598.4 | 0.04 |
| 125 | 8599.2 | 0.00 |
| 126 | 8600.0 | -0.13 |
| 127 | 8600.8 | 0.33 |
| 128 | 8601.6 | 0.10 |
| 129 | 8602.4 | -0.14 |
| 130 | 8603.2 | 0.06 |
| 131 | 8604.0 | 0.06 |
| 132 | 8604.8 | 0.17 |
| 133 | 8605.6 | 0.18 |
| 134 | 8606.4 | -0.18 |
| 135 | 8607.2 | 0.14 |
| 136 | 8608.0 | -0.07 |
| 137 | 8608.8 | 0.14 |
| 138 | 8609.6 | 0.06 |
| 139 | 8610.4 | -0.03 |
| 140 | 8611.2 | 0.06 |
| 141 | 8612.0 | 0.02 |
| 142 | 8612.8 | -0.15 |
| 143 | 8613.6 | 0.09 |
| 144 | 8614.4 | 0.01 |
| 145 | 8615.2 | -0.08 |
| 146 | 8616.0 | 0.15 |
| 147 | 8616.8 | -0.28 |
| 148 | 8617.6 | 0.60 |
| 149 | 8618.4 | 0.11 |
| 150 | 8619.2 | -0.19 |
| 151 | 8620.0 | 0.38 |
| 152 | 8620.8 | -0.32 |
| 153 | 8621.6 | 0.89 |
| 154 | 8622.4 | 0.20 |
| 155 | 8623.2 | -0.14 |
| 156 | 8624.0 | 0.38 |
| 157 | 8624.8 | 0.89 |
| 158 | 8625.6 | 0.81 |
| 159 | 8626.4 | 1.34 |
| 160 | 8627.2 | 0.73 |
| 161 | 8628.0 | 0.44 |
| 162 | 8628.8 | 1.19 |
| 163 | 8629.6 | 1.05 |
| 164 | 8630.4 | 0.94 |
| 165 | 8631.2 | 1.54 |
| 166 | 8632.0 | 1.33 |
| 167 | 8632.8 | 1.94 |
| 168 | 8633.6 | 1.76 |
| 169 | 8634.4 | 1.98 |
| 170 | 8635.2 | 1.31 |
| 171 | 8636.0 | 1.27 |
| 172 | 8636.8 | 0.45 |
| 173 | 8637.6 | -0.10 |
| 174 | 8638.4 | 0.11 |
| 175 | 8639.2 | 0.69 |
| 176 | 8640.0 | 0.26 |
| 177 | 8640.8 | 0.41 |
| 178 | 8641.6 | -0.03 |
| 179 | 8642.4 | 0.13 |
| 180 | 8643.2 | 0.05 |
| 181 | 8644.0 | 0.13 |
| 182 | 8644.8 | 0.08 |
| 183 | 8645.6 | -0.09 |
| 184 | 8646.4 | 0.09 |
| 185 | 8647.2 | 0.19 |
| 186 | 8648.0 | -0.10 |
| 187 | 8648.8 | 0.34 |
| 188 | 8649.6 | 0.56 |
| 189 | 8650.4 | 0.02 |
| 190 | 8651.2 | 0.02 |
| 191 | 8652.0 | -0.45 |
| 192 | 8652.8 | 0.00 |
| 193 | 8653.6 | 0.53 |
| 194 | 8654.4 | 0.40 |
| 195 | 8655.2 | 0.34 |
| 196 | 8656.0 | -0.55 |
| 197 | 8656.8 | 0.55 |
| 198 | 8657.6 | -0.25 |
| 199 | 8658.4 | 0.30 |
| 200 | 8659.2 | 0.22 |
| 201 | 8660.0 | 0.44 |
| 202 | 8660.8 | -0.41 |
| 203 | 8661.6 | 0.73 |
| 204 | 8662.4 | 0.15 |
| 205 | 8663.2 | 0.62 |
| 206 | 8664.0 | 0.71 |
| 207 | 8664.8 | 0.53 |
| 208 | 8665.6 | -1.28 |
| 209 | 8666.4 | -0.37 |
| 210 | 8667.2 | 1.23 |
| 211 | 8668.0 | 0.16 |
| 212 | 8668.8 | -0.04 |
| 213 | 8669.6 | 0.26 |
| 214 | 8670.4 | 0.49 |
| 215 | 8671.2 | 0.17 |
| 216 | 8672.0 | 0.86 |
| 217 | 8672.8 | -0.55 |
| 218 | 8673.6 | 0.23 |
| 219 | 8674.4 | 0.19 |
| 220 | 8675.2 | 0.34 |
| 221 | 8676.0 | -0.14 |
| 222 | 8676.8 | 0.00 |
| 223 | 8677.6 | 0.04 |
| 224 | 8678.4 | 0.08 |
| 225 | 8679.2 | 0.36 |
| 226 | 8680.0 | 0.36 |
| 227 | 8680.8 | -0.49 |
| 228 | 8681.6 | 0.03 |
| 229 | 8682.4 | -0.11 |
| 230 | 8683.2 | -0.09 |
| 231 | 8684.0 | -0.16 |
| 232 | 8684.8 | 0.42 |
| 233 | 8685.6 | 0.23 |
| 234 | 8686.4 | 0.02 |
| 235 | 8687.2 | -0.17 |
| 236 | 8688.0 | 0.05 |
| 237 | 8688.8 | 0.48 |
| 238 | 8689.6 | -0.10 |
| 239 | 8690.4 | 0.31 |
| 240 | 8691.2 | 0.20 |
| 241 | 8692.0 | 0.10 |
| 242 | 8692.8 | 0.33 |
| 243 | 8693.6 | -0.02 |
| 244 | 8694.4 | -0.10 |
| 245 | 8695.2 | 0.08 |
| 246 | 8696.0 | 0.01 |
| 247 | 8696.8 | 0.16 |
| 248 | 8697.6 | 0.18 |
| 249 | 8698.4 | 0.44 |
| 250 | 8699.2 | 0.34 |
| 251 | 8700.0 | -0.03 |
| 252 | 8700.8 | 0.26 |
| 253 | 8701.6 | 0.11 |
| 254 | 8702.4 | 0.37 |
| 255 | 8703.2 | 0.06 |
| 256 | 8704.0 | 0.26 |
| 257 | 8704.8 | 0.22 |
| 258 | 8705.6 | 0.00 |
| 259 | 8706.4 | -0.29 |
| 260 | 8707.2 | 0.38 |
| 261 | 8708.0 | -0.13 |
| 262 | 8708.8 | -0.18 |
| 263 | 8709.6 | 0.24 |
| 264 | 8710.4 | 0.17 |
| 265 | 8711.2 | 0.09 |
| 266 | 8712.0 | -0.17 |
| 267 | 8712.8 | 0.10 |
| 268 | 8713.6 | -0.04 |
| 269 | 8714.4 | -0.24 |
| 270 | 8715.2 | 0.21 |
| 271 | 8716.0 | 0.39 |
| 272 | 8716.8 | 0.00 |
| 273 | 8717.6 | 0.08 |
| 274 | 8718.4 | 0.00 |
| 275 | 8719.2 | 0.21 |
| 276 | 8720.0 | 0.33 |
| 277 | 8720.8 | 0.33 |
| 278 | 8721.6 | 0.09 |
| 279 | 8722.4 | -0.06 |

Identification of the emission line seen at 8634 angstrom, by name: [O II]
